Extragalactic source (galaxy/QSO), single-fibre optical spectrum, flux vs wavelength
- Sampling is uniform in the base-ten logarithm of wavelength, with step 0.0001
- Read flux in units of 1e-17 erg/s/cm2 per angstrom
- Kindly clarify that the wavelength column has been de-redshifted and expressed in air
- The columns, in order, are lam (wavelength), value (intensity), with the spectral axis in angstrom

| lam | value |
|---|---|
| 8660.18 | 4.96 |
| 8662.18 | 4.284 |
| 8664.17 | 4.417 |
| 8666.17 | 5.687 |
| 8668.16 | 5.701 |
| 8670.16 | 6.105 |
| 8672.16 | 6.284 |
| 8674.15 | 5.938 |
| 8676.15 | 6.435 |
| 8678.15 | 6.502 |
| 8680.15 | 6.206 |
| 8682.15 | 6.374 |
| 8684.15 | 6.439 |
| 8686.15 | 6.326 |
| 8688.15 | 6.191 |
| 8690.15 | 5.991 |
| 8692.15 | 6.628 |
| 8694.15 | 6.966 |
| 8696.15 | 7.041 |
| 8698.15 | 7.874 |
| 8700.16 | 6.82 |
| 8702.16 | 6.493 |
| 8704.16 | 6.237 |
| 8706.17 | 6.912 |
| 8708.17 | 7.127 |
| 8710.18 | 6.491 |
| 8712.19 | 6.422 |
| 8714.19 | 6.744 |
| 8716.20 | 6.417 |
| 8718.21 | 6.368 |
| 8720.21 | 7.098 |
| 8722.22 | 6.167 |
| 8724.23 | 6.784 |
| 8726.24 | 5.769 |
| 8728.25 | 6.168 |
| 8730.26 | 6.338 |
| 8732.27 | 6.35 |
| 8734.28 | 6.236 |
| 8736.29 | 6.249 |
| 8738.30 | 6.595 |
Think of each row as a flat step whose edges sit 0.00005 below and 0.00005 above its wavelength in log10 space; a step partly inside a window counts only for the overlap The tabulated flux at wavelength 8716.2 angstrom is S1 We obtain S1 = 6.417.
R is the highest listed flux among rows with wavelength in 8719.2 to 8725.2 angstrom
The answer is 7.098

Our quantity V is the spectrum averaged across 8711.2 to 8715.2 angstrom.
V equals 6.59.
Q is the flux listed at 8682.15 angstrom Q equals 6.374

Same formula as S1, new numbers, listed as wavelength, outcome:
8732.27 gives 6.35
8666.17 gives 5.687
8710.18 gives 6.491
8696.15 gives 7.041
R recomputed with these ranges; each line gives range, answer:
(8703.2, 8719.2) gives 7.127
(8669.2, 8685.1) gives 6.502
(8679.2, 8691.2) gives 6.439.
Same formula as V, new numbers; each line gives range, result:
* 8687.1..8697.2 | 6.57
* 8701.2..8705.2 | 6.37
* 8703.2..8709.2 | 6.76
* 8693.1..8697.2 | 7.02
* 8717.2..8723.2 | 6.55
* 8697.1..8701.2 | 7.33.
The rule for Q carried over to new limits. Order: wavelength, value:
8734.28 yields 6.236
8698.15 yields 7.874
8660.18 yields 4.96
